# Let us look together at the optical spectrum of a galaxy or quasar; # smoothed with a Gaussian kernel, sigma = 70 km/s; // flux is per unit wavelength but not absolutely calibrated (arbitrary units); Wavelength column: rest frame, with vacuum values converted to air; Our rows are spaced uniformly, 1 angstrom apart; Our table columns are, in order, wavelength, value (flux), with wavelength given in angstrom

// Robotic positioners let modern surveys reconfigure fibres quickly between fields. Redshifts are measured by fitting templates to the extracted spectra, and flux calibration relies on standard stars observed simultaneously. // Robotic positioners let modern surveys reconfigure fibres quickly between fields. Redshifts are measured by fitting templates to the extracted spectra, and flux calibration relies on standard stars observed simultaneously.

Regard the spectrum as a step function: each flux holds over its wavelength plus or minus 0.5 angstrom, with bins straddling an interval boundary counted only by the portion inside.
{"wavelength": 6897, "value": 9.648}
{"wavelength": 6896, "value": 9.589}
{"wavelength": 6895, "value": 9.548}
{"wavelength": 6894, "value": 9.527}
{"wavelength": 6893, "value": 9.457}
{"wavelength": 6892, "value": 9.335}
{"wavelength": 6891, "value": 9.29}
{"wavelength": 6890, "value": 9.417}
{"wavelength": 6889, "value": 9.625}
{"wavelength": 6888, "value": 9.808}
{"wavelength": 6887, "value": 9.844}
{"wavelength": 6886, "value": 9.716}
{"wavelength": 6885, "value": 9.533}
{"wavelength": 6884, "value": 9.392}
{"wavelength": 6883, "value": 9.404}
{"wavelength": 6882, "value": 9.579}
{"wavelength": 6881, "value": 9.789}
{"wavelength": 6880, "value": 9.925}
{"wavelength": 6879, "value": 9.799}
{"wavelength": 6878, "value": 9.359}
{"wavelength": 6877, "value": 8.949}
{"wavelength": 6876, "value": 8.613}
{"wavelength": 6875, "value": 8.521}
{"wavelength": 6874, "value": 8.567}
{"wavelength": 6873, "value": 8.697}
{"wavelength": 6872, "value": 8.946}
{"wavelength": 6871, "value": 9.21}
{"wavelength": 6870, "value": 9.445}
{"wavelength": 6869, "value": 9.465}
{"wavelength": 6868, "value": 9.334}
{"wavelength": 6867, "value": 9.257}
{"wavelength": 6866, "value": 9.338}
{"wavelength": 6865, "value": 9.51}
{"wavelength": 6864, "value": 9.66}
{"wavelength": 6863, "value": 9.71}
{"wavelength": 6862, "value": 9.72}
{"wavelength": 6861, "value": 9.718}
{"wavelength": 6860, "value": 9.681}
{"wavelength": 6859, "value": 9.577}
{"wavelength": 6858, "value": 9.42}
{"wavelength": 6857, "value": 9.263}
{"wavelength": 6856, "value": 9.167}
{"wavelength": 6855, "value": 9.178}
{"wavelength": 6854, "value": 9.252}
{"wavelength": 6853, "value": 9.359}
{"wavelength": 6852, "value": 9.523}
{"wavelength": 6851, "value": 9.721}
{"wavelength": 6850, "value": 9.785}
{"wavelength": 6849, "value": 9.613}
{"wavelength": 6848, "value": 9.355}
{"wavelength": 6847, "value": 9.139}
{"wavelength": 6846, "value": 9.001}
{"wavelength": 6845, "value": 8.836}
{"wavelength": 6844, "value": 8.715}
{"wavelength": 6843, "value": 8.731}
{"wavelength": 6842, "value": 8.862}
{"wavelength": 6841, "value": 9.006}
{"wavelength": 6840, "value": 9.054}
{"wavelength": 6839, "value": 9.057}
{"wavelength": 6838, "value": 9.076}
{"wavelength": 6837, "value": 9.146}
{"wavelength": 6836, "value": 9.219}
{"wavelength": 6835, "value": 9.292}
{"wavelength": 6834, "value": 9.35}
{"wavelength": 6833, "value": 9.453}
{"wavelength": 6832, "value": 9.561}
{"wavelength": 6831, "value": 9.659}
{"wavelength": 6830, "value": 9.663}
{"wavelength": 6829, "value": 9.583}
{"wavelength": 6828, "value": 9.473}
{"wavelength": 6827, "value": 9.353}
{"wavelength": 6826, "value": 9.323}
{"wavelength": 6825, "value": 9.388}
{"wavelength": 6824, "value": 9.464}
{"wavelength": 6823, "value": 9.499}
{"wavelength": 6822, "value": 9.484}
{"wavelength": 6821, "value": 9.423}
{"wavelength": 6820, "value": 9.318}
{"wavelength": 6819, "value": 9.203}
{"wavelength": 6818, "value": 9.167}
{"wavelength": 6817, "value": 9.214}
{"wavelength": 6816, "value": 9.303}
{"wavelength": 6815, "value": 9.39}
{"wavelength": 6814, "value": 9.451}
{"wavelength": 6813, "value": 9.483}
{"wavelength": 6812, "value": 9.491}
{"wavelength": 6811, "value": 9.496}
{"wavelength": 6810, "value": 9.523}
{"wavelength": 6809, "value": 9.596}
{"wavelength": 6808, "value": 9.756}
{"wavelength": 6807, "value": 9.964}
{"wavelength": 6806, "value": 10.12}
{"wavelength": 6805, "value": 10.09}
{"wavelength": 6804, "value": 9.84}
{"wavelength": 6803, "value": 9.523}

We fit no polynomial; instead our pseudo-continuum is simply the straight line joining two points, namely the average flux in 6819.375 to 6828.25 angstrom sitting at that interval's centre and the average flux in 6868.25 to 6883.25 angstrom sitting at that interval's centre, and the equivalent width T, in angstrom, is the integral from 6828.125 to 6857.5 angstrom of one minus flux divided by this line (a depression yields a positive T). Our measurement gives 0.2 angstrom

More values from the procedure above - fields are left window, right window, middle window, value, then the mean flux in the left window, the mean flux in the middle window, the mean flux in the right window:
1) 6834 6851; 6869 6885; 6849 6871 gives -0.69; 9.14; 9.48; 9.23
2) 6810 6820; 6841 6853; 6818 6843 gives -0.08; 9.36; 9.31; 9.21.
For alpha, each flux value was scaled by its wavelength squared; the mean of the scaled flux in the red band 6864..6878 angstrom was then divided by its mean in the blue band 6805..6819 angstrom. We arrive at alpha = 0.97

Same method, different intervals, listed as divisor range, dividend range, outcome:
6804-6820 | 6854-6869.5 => 1.00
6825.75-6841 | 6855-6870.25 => 1.02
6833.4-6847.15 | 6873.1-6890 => 1.05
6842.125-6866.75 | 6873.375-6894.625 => 1.01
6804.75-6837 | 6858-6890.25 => 1.01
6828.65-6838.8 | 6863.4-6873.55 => 1.00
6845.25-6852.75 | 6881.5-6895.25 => 1.02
